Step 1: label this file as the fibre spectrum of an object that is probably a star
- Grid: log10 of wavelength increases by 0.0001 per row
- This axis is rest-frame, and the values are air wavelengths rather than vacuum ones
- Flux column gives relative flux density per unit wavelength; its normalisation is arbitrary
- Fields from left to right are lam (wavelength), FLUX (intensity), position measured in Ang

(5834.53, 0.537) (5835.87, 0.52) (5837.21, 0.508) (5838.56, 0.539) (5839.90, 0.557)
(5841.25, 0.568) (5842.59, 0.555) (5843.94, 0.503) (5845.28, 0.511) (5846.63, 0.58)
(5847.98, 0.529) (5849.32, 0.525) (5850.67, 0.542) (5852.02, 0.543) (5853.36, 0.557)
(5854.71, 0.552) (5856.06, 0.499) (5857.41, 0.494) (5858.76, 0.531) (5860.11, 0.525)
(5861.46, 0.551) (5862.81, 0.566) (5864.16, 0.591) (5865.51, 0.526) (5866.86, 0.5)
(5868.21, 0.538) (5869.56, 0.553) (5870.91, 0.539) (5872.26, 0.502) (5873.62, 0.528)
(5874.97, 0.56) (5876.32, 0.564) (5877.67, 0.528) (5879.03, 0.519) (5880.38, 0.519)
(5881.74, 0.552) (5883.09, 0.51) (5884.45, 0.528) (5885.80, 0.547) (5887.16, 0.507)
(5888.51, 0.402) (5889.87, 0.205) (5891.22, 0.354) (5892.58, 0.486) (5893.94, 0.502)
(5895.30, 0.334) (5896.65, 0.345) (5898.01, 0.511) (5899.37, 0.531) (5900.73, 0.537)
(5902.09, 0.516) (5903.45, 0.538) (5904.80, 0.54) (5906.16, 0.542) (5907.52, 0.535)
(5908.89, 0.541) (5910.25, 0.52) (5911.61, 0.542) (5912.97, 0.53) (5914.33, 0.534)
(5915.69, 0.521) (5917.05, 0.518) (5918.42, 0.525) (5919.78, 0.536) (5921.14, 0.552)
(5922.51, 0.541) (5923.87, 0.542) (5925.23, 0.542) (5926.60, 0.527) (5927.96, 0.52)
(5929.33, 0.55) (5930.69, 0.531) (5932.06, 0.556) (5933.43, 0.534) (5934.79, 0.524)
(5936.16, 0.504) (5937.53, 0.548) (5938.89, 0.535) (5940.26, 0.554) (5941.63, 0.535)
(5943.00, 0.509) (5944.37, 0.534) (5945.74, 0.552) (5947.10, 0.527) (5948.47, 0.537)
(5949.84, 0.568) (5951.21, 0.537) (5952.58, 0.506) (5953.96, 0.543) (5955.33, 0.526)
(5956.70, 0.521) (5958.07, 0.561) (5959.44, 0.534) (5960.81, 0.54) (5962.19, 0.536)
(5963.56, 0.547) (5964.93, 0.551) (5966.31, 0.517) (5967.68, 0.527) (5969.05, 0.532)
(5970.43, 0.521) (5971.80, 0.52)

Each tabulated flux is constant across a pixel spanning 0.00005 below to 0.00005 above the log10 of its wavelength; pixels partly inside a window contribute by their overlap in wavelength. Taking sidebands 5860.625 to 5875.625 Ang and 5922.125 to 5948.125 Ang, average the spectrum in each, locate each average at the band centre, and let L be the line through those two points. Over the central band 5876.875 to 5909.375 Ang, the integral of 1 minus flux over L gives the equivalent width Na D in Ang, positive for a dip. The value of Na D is 3.3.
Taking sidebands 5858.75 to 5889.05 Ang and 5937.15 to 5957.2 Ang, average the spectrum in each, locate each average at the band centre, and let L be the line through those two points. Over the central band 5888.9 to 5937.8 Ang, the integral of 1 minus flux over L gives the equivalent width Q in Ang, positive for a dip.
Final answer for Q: 2.6 Ang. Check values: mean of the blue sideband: 0.53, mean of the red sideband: 0.535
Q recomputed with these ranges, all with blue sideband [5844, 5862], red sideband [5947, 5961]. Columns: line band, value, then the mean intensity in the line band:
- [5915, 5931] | 0.0 Ang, 0.534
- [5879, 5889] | 0.4 Ang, 0.512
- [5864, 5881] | 0.0 Ang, 0.534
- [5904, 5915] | 0.0 Ang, 0.536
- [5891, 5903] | 1.6 Ang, 0.463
